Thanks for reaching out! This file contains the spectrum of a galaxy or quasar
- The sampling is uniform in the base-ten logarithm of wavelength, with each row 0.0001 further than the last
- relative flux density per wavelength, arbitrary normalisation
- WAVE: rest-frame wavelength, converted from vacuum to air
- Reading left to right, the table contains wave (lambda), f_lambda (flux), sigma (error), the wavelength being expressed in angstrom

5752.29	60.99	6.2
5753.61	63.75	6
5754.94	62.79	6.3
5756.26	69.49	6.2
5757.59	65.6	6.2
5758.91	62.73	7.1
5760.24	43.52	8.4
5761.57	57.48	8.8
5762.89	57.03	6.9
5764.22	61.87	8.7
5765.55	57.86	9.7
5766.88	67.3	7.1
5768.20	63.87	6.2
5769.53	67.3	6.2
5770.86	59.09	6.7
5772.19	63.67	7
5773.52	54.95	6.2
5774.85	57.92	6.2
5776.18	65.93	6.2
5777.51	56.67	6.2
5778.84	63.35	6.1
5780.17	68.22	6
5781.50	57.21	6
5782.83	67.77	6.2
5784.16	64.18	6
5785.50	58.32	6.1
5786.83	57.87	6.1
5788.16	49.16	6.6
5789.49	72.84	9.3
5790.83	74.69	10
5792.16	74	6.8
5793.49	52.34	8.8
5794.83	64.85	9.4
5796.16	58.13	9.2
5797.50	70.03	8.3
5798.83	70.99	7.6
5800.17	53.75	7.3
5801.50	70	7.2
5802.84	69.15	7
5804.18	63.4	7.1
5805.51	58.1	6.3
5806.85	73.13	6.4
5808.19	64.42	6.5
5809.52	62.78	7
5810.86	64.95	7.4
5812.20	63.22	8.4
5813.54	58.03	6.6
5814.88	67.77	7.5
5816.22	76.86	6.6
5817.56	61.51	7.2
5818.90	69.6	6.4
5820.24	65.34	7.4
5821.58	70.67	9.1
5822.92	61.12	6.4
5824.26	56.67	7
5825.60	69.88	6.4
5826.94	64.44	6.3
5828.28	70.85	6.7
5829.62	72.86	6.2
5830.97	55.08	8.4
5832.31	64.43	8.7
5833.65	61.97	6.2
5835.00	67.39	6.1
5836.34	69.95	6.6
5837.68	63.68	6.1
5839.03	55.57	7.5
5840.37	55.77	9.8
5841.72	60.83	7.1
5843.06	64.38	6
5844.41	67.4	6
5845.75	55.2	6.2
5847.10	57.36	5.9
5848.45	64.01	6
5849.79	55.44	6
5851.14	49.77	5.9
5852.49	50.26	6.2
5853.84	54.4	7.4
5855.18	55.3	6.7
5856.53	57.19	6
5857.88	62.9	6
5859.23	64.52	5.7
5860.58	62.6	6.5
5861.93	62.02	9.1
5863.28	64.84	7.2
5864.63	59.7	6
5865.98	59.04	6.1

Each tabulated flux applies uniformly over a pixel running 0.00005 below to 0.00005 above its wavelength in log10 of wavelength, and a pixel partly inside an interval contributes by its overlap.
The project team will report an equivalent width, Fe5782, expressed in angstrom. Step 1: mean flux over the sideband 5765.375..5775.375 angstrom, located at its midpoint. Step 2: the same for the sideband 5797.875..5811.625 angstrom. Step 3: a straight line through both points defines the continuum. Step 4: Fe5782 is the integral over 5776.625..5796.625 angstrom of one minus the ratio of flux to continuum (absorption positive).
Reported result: 0.2 angstrom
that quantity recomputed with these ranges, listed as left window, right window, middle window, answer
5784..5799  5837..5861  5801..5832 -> -2.07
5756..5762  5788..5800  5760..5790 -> 0.60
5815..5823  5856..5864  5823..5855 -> 2.07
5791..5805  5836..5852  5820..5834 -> -0.75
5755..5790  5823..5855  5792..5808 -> -0.88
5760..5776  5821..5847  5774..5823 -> -2.17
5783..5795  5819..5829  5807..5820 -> -0.13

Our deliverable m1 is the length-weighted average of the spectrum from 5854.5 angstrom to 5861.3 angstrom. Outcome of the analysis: 60.5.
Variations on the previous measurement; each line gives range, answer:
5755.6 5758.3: 67.5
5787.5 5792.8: 67.7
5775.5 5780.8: 63.5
